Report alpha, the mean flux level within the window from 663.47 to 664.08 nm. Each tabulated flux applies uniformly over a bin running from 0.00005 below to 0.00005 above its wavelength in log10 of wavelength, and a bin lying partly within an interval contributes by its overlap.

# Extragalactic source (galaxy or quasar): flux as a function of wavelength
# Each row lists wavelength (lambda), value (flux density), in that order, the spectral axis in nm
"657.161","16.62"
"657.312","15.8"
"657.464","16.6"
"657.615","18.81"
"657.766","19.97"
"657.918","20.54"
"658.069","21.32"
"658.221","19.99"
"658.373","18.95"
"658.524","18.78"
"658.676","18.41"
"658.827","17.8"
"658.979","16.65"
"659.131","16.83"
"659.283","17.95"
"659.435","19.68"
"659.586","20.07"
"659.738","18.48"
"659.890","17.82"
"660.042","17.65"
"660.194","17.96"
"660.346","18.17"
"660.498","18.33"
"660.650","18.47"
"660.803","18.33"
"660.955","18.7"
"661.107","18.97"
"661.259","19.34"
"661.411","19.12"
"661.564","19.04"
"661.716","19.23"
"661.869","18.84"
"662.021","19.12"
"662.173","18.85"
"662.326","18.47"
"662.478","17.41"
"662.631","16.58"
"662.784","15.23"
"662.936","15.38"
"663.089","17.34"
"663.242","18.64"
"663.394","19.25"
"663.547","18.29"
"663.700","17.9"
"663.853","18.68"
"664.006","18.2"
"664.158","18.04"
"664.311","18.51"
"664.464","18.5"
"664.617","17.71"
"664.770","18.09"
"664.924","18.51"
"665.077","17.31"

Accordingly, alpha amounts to 18.2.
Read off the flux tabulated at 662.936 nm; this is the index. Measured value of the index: 15.38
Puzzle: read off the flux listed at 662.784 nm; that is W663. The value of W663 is 15.23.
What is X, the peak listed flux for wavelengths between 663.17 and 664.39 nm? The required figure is 19.25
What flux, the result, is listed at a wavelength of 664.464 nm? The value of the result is 18.5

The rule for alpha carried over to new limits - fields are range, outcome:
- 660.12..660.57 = 18.2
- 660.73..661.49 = 18.9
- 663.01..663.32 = 18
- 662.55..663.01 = 15.7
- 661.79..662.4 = 18.8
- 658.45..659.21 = 17.7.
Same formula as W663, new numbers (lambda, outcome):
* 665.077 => 17.31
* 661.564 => 19.04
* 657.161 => 16.62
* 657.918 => 20.54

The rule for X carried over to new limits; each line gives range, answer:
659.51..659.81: 20.07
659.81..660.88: 18.47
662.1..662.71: 18.85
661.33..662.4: 19.23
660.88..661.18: 18.97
